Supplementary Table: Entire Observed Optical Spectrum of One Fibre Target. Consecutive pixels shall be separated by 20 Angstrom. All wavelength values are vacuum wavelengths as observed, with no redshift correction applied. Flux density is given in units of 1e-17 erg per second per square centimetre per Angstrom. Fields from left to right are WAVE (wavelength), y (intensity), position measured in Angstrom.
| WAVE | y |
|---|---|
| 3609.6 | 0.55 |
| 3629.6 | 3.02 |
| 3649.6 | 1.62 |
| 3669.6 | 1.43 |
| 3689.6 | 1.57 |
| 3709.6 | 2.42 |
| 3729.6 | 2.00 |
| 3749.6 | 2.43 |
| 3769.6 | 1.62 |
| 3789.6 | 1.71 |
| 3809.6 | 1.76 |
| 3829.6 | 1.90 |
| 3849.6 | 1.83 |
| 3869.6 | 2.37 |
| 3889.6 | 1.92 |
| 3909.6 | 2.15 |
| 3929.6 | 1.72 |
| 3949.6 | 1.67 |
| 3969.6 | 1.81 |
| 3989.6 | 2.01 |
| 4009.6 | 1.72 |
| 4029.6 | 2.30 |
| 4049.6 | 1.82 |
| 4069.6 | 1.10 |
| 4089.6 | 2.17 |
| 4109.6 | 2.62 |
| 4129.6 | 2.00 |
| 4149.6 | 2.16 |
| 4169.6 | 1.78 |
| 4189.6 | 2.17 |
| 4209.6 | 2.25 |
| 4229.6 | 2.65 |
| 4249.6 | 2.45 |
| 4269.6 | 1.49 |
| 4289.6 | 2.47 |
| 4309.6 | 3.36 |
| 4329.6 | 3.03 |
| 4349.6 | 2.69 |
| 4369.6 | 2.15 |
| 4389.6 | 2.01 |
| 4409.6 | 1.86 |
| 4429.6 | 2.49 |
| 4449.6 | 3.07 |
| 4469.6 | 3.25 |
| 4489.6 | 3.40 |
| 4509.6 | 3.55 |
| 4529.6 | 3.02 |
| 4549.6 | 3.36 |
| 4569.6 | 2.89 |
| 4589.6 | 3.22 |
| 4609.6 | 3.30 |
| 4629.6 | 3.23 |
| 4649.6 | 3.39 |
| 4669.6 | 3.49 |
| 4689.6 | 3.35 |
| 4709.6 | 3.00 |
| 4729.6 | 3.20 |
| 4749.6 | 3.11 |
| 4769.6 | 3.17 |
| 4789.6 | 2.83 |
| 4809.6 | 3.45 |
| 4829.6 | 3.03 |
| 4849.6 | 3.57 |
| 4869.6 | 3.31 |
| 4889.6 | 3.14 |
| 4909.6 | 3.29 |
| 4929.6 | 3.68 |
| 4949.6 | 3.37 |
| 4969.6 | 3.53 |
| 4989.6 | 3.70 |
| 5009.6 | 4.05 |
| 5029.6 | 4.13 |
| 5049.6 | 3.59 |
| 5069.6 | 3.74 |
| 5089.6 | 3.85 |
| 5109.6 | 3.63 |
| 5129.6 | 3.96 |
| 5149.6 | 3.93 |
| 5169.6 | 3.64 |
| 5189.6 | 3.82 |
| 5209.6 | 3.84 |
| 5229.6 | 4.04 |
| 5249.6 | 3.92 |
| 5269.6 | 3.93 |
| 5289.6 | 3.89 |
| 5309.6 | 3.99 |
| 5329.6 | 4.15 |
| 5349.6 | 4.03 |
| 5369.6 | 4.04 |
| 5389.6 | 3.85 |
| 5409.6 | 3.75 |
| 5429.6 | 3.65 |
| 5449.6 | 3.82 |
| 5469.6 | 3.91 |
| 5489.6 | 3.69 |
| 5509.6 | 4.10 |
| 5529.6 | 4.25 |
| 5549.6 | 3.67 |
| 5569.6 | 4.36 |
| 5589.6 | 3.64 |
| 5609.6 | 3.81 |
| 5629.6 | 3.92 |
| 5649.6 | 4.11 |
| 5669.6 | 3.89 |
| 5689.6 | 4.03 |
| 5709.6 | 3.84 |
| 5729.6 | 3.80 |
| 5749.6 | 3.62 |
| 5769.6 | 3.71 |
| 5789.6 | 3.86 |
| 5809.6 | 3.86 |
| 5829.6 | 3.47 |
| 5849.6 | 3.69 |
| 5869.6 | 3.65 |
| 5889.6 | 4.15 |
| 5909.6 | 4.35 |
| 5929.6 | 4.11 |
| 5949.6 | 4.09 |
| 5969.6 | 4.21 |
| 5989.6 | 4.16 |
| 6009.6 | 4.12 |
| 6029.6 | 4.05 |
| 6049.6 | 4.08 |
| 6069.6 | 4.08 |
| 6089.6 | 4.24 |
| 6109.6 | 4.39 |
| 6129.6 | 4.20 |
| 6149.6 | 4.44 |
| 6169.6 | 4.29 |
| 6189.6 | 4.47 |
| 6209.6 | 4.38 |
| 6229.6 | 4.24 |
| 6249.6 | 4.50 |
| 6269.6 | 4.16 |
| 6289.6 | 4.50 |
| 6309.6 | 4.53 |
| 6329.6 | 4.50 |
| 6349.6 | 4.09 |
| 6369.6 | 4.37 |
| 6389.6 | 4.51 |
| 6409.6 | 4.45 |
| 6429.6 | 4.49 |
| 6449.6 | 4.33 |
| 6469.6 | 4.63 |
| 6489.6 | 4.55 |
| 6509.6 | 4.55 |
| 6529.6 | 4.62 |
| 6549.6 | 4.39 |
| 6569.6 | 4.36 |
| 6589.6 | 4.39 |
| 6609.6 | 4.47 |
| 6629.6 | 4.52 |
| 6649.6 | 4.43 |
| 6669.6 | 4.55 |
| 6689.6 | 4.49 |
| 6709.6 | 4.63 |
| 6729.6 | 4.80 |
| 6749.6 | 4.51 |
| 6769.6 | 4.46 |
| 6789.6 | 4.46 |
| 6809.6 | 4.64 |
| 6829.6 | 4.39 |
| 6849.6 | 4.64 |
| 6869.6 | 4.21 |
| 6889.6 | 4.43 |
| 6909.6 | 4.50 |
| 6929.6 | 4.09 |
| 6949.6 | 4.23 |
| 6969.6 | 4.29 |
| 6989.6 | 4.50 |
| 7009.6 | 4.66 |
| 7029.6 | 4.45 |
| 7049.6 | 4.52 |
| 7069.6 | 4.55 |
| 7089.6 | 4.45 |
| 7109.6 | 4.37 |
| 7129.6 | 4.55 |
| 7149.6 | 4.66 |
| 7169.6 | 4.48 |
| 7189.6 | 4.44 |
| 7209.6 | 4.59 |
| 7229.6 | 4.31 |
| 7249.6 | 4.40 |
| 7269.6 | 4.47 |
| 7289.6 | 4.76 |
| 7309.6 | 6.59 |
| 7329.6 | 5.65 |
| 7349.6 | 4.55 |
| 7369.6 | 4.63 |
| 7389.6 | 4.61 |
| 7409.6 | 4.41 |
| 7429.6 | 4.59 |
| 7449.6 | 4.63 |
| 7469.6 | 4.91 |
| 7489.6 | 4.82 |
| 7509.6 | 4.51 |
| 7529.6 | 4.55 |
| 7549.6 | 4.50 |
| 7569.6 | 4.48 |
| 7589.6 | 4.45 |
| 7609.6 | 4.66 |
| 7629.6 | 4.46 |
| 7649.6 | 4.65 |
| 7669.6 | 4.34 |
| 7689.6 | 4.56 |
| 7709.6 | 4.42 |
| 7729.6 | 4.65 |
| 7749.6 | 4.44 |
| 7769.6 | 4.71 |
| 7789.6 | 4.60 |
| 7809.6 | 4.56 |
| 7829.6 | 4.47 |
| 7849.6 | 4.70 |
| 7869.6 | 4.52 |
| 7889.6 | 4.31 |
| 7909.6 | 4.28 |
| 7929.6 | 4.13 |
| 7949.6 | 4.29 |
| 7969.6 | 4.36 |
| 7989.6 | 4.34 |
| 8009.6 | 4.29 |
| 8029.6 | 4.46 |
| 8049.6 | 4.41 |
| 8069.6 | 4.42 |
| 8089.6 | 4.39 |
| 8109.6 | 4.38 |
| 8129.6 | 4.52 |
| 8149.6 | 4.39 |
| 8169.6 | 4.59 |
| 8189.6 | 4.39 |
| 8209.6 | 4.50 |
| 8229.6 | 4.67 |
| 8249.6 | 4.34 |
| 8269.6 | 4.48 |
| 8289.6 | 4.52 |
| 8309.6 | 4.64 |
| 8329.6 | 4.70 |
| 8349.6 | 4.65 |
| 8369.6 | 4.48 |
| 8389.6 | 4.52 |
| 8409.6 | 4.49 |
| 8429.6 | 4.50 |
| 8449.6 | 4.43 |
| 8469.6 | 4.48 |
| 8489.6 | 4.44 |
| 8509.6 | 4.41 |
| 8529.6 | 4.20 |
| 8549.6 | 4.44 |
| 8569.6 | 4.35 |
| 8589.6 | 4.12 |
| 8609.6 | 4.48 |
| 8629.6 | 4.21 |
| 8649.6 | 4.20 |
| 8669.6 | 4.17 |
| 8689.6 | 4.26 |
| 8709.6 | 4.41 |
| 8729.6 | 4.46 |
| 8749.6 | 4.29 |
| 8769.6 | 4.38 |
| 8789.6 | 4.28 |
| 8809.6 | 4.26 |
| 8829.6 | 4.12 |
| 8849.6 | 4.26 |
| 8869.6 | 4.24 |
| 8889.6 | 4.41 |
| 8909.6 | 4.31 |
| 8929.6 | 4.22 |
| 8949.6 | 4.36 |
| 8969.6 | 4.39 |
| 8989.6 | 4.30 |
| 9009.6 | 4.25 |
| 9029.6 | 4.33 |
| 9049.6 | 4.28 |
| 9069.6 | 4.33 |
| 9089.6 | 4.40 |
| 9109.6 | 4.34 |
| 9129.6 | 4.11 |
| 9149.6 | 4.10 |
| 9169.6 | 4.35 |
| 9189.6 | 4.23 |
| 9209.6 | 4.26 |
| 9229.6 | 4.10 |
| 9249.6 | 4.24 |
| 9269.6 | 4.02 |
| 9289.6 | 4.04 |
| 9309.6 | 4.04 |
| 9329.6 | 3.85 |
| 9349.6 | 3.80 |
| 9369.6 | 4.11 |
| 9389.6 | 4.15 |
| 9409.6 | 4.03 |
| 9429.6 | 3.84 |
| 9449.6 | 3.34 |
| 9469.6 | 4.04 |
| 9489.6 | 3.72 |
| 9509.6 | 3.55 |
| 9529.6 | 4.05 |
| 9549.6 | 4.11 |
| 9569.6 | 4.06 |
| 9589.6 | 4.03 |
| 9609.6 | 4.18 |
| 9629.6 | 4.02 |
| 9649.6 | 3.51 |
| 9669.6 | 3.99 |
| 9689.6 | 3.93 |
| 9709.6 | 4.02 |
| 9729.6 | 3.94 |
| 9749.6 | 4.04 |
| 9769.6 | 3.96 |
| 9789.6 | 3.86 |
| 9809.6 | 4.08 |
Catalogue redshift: 0.113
